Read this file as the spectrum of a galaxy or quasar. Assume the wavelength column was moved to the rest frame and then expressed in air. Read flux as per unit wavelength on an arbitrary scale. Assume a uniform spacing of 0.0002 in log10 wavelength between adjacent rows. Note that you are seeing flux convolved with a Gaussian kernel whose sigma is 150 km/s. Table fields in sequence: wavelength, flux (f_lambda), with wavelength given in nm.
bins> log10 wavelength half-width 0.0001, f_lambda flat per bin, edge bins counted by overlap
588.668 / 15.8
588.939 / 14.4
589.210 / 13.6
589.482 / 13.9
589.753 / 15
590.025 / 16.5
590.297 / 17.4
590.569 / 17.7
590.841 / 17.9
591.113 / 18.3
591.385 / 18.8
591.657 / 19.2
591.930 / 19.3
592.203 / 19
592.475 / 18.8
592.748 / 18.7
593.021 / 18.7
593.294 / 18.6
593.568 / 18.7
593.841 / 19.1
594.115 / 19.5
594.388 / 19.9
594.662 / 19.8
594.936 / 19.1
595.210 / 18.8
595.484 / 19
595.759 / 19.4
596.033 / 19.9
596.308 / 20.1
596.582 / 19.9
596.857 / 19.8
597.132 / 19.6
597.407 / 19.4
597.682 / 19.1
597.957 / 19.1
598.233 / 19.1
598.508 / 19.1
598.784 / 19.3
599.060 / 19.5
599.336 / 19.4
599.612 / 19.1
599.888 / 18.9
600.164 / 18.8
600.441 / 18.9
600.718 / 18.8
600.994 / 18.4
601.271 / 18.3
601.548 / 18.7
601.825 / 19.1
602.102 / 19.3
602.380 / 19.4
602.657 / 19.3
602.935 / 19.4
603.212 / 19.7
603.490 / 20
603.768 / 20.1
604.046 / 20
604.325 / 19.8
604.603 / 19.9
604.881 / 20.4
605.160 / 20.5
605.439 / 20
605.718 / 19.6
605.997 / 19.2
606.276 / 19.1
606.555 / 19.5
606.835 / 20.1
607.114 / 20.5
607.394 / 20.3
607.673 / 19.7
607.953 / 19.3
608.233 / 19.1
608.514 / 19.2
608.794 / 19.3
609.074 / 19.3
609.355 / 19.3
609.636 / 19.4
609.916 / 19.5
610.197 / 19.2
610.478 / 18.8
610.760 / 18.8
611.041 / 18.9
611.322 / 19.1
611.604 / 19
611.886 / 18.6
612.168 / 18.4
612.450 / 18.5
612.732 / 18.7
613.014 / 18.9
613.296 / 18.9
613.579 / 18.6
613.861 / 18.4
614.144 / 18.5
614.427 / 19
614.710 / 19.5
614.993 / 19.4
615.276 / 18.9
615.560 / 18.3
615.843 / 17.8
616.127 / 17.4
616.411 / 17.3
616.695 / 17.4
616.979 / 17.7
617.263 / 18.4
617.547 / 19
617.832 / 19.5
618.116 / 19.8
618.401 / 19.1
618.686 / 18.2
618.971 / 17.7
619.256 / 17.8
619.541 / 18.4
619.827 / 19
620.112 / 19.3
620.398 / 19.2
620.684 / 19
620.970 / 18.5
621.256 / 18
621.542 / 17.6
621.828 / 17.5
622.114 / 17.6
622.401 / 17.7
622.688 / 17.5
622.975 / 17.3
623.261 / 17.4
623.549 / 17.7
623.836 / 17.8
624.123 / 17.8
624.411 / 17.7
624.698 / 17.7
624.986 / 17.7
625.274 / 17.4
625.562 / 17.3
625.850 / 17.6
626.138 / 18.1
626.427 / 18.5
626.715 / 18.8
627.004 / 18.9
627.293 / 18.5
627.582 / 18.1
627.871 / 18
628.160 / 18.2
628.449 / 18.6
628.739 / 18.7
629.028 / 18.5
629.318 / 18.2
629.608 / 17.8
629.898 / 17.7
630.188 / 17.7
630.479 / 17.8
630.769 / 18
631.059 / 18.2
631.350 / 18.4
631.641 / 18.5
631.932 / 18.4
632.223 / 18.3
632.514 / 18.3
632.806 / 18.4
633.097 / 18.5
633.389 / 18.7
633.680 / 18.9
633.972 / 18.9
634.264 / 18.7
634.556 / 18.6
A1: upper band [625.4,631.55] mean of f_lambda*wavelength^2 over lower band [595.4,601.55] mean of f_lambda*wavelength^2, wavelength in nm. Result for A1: 1.04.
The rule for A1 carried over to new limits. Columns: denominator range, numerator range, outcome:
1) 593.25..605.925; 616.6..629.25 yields 1.01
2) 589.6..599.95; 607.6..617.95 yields 1.05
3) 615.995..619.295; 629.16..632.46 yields 1.03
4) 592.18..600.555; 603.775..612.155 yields 1.05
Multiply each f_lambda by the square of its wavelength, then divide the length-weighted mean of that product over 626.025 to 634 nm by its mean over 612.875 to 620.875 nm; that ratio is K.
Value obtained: 1.0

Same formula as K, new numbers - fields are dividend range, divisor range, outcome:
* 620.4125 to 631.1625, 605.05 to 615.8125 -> 0.99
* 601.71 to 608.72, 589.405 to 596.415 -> 1.11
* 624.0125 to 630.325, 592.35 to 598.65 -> 1.04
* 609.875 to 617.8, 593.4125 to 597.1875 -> 1.02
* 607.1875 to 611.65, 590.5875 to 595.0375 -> 1.08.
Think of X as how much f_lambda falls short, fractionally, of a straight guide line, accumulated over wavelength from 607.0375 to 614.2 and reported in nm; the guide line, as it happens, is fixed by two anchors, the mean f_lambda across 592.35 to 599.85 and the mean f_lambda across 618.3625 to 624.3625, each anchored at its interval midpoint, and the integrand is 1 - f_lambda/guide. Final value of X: -0.190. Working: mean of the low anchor 19.3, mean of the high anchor 18.1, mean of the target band 19.1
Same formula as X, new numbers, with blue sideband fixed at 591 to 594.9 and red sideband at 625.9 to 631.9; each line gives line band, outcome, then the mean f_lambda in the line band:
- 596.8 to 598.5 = -0.03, 19.3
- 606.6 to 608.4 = -0.10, 19.8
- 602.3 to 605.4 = -0.18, 19.9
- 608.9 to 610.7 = -0.05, 19.2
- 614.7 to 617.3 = 0.06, 18.1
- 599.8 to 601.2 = 0.01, 18.7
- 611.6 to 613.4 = -0.01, 18.7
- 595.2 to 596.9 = -0.06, 19.6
